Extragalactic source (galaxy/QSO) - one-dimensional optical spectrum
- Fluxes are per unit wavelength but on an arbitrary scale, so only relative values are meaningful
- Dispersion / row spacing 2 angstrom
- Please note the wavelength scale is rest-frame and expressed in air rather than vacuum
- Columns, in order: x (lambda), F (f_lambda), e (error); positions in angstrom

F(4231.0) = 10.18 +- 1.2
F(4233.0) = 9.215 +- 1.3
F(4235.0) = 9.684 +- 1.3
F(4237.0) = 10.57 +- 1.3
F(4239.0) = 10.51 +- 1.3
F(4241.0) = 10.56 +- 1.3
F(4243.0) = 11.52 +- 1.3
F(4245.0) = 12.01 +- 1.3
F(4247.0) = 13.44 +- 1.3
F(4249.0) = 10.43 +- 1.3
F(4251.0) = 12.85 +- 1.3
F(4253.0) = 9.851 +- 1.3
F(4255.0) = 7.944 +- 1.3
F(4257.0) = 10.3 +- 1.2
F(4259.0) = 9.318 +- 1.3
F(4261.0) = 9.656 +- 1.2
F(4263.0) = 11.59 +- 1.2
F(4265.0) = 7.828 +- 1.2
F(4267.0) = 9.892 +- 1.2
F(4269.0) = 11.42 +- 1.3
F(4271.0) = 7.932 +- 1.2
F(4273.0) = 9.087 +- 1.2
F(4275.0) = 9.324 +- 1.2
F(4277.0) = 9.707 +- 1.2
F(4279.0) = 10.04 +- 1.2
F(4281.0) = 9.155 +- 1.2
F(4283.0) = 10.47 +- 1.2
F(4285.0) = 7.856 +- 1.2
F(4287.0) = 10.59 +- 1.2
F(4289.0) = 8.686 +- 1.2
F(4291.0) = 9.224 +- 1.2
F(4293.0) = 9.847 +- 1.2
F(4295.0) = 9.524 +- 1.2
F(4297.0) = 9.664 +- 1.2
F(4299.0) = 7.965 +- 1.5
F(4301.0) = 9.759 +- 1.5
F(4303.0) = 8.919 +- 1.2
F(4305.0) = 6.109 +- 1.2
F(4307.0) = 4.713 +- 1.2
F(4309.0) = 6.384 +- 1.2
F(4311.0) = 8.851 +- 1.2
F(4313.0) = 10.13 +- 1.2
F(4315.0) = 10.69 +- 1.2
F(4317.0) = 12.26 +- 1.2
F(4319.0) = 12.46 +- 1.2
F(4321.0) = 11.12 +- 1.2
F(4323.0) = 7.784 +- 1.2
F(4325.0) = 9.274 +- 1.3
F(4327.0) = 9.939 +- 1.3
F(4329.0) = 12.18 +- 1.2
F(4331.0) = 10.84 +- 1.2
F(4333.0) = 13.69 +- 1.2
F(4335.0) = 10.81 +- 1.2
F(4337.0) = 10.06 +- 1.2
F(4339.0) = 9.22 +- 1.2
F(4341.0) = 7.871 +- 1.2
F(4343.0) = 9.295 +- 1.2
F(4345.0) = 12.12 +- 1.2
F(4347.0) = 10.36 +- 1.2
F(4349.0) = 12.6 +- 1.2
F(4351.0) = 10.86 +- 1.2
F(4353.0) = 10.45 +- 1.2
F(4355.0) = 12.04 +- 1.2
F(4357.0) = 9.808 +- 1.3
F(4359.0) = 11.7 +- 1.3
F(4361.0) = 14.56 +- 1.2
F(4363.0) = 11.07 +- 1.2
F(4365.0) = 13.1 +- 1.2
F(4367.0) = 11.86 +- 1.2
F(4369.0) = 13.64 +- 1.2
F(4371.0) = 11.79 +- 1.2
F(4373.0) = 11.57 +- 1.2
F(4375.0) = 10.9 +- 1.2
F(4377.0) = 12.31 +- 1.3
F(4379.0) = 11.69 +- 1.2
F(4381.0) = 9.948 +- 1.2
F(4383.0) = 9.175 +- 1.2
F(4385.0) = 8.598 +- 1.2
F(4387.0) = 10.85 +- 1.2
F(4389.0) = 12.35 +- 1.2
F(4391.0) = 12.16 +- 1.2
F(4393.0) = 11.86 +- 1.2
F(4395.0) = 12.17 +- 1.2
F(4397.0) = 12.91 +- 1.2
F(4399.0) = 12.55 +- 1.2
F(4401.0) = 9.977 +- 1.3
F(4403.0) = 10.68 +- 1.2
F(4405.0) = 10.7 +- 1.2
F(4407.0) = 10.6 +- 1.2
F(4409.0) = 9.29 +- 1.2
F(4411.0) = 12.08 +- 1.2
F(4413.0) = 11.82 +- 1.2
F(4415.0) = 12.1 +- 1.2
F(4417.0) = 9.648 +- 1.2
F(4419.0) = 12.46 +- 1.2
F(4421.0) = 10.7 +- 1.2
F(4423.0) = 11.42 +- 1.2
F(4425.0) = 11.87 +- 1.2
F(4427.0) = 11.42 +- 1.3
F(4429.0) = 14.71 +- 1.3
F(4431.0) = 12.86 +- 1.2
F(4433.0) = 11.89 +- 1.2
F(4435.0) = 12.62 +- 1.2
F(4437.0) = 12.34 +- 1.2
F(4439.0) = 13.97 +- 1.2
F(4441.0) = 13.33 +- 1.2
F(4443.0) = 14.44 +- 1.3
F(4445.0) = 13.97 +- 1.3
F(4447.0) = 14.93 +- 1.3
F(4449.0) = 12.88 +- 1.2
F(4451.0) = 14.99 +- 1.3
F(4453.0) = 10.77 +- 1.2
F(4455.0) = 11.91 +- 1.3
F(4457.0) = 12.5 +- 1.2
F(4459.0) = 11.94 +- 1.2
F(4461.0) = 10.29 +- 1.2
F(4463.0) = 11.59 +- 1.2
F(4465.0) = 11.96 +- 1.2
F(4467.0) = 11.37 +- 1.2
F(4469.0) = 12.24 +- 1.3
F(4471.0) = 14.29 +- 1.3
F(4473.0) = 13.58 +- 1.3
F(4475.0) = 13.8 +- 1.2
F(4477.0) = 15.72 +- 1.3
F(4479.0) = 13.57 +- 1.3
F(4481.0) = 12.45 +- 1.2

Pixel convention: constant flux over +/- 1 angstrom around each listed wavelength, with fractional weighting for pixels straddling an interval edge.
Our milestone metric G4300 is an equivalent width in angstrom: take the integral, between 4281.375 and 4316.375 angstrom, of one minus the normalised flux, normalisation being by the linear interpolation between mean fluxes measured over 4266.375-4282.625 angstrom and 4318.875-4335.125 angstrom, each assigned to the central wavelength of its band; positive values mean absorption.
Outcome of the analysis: 4.55 angstrom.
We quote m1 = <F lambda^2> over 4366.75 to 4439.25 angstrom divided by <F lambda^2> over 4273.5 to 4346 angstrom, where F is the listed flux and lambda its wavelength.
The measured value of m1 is 1.26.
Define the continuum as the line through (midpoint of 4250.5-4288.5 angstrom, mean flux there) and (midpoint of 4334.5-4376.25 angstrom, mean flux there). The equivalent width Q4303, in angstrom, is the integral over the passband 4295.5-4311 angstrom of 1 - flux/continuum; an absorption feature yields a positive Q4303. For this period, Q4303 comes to 3.76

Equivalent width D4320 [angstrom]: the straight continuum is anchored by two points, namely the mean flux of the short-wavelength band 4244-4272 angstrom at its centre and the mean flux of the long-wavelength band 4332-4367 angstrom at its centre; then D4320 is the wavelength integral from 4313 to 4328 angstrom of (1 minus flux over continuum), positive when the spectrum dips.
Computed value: 0.6 angstrom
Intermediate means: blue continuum 10.3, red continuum 11.2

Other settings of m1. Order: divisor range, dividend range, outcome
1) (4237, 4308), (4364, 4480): 1.35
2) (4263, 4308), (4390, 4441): 1.39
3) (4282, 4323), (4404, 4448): 1.40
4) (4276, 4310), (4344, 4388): 1.35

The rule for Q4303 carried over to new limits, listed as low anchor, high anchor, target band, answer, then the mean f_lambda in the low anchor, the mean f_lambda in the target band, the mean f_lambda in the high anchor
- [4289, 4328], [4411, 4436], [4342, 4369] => -3.3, 9.18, 11.6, 12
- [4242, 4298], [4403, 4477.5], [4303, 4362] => 3.3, 9.97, 10.3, 12.4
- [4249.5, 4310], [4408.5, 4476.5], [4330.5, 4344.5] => 0.1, 9.2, 10.3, 12.5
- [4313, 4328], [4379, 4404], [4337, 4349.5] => 0.6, 10.5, 10.1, 11.1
